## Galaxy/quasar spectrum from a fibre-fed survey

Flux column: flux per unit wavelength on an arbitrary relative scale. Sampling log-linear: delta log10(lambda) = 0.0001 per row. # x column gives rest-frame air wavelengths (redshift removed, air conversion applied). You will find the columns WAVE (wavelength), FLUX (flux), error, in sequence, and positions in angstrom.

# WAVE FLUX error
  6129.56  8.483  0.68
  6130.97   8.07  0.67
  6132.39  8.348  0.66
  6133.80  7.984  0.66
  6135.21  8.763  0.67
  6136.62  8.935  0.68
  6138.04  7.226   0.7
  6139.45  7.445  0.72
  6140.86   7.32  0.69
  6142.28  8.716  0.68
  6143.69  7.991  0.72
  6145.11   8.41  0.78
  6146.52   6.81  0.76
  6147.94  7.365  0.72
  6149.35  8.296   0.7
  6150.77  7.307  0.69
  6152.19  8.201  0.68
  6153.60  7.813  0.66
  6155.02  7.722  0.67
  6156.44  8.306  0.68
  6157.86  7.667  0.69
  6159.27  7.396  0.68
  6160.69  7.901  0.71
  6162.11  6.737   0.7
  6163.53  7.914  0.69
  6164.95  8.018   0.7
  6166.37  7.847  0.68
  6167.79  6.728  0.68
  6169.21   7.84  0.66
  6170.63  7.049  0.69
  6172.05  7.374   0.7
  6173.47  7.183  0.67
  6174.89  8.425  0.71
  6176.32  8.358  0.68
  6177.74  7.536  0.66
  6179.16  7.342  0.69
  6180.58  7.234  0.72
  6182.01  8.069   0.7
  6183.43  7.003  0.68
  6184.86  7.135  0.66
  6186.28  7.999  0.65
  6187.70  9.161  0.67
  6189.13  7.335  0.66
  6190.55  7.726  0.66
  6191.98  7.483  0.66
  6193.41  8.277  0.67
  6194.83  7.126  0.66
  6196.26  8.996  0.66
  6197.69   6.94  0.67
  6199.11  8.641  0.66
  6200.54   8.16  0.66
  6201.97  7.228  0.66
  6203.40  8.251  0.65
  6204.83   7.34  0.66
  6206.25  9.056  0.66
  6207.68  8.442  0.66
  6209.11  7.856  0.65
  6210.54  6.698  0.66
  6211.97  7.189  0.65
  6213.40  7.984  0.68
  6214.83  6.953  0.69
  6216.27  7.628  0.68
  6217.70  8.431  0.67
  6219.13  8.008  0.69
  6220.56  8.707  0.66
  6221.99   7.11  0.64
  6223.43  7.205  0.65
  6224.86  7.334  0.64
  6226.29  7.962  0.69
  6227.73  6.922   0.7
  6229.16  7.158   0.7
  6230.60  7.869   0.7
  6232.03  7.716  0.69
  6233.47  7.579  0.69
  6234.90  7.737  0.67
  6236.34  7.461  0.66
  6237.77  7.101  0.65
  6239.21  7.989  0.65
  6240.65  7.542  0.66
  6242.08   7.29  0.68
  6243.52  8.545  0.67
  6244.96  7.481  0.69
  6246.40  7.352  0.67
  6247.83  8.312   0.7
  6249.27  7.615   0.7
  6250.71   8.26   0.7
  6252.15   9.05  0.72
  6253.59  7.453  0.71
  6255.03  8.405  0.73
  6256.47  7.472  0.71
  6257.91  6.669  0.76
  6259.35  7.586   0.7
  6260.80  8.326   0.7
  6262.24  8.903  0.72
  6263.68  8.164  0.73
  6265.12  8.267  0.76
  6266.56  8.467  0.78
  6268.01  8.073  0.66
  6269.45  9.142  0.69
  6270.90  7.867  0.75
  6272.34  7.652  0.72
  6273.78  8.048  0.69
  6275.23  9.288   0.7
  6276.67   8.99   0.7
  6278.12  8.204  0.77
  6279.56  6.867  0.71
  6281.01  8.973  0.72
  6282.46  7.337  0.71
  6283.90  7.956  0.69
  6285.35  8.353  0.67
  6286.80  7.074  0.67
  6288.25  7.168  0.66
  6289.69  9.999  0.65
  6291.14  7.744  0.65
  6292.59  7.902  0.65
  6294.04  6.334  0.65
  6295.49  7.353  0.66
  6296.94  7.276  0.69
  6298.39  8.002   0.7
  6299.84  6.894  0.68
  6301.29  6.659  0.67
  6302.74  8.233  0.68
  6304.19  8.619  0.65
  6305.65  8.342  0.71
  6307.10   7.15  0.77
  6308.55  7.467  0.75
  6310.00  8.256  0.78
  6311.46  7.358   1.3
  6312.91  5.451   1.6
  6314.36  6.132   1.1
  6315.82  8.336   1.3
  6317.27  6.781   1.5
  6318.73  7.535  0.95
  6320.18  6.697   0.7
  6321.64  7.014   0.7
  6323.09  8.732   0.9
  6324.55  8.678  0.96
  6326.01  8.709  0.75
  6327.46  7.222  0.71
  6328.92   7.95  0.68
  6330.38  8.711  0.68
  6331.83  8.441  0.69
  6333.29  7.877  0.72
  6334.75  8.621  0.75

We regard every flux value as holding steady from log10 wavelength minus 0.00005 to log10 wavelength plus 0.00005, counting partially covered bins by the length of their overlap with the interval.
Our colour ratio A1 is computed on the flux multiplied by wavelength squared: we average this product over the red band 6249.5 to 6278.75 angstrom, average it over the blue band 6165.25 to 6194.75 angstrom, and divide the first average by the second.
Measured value 1.1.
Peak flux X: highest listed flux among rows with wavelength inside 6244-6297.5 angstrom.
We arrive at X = 9.999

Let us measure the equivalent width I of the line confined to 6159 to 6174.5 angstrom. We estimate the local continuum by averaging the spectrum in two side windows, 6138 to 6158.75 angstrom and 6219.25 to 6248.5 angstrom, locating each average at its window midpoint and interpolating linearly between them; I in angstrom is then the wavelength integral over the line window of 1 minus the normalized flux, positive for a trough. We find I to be 0.6 angstrom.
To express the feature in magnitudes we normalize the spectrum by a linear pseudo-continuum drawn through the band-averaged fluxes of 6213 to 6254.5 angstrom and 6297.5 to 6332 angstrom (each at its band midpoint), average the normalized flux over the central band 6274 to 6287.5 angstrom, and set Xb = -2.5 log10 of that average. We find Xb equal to -0.06 mag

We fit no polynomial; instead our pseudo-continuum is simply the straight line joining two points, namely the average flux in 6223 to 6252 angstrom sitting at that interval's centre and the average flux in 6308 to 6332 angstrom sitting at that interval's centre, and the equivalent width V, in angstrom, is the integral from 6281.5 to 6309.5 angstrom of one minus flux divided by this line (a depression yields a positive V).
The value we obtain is -0.3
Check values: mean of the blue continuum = 7.66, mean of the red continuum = 7.6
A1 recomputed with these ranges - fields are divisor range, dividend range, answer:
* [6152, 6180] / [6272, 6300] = 1.07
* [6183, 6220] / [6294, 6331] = 1.00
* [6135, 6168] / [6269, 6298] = 1.07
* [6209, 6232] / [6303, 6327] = 1.03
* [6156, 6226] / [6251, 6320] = 1.04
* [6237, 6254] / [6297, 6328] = 0.98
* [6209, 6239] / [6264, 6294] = 1.09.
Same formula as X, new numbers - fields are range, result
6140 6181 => 8.716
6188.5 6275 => 9.142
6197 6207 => 9.056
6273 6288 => 9.288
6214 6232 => 8.707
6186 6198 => 9.161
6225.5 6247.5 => 8.545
